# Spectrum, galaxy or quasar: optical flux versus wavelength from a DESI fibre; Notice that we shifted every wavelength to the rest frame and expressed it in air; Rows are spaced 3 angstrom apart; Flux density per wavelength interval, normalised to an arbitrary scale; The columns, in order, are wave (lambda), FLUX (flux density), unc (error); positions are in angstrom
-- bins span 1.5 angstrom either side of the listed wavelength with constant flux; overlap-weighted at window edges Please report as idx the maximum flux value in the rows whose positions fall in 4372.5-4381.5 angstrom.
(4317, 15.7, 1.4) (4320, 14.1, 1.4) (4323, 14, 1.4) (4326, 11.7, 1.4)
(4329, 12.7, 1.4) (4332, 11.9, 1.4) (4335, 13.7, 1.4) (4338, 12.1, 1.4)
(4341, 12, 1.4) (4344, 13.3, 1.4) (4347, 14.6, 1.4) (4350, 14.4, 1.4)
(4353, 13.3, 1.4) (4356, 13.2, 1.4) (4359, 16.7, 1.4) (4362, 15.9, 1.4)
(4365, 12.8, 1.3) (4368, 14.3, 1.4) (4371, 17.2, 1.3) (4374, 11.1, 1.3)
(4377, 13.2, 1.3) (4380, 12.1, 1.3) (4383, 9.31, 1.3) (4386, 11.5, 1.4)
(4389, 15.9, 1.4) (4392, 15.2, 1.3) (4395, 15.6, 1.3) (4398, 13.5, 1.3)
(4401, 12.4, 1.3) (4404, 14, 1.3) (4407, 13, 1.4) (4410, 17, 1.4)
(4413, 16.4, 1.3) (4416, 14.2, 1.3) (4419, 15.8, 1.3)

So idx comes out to 13.2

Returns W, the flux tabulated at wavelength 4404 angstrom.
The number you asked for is 14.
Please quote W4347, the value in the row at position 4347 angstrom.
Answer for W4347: 14.6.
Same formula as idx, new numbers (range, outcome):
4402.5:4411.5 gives 17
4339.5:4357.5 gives 14.6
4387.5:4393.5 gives 15.9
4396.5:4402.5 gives 13.5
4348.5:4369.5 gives 16.7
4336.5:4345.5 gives 13.3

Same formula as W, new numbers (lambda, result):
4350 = 14.4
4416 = 14.2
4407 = 13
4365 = 12.8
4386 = 11.5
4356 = 13.2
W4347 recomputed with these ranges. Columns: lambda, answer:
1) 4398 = 13.5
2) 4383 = 9.31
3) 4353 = 13.3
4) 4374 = 11.1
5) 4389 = 15.9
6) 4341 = 12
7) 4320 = 14.1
